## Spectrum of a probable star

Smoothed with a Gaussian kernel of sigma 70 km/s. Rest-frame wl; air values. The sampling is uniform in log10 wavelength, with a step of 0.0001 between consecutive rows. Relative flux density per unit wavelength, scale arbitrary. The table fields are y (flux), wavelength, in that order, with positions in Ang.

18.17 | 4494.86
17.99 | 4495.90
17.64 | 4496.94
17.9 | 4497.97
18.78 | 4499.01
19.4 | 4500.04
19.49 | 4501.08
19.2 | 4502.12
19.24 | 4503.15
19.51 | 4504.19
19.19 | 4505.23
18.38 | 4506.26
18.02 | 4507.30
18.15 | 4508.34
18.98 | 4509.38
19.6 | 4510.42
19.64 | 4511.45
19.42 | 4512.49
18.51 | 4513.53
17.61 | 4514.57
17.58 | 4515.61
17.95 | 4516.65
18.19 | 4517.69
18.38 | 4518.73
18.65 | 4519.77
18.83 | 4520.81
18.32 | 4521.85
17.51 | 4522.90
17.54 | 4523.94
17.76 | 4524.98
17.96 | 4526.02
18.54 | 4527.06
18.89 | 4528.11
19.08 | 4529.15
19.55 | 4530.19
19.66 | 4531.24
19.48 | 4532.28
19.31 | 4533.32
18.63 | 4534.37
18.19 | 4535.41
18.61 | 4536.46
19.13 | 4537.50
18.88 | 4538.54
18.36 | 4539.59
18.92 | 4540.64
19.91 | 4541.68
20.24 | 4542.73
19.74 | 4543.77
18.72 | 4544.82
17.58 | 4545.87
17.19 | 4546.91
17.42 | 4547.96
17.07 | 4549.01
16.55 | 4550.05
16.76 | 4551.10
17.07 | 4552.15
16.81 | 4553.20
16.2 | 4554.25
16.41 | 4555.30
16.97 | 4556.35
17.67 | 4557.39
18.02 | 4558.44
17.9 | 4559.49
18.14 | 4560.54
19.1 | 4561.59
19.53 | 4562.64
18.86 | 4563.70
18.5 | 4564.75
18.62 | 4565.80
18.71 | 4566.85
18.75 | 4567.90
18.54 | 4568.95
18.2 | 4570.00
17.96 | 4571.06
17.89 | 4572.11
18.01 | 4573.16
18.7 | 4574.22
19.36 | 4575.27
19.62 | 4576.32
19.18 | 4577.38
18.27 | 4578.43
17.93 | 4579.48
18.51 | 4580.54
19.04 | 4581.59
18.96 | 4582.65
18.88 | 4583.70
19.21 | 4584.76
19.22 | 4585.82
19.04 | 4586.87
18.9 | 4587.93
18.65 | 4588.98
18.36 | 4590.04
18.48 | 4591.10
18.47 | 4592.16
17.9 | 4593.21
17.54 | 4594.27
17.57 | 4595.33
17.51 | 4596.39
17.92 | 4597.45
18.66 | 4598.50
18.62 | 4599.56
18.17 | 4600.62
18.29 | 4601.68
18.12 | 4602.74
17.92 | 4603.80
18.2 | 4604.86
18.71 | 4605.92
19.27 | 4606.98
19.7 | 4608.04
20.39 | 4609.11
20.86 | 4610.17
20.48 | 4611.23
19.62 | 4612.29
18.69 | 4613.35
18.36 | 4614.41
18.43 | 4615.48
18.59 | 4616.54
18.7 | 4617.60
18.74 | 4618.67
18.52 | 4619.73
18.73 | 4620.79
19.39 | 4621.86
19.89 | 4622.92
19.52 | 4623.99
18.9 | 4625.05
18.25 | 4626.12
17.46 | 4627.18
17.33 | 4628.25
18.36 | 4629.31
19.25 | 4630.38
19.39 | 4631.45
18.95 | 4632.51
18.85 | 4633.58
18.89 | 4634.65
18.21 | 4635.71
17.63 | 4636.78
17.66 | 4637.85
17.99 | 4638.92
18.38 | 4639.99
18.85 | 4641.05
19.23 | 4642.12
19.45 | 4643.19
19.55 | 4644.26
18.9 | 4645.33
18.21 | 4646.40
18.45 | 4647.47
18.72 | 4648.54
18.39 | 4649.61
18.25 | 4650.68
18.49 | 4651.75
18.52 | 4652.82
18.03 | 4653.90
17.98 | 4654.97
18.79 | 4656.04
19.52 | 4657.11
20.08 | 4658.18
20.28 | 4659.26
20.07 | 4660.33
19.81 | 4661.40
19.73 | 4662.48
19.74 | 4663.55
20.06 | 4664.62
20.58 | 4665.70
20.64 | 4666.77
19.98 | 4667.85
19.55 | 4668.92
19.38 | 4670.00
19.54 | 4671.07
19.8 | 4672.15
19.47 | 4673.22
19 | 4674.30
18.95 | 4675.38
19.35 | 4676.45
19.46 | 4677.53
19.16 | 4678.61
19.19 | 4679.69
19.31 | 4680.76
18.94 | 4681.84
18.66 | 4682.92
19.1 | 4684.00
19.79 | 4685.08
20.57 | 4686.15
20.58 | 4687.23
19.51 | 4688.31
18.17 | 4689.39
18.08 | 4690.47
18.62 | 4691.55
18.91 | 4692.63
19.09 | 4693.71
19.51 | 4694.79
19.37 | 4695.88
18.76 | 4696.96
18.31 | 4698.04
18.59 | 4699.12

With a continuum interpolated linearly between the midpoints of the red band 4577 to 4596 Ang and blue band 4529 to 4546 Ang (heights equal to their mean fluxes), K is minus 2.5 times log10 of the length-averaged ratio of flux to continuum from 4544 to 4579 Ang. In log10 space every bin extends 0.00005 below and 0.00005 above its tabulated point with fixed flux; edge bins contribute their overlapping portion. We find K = 0.047 mag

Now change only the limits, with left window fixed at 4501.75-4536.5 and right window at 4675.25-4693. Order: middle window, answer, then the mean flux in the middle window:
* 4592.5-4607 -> 0.05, 18.1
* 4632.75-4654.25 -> 0.03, 18.5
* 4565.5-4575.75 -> 0.02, 18.5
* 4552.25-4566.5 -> 0.05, 17.9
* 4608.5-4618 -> -0.02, 19.4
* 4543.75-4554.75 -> 0.09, 17.3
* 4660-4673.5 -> -0.04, 19.9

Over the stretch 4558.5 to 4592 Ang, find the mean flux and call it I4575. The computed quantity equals 18.7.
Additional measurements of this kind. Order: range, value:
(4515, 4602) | 18.4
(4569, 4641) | 18.6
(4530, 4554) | 18.4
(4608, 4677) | 19.1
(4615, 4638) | 18.6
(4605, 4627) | 19.1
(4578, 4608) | 18.5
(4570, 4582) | 18.6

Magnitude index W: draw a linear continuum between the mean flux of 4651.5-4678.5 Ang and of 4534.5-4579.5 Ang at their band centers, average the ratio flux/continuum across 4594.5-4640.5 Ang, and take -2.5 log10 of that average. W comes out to 0.02 mag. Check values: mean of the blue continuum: 18.2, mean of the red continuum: 19.5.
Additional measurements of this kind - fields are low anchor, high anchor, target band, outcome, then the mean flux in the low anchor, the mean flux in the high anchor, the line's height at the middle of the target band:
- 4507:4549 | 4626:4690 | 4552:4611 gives 0.020 mag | 18.6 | 19.1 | 18.8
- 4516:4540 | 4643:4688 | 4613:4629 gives 0.026 mag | 18.6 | 19.3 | 19.1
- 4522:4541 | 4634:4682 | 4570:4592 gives 0.009 mag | 18.6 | 19.1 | 18.8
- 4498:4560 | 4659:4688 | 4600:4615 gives 0.002 mag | 18.4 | 19.7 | 19.1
